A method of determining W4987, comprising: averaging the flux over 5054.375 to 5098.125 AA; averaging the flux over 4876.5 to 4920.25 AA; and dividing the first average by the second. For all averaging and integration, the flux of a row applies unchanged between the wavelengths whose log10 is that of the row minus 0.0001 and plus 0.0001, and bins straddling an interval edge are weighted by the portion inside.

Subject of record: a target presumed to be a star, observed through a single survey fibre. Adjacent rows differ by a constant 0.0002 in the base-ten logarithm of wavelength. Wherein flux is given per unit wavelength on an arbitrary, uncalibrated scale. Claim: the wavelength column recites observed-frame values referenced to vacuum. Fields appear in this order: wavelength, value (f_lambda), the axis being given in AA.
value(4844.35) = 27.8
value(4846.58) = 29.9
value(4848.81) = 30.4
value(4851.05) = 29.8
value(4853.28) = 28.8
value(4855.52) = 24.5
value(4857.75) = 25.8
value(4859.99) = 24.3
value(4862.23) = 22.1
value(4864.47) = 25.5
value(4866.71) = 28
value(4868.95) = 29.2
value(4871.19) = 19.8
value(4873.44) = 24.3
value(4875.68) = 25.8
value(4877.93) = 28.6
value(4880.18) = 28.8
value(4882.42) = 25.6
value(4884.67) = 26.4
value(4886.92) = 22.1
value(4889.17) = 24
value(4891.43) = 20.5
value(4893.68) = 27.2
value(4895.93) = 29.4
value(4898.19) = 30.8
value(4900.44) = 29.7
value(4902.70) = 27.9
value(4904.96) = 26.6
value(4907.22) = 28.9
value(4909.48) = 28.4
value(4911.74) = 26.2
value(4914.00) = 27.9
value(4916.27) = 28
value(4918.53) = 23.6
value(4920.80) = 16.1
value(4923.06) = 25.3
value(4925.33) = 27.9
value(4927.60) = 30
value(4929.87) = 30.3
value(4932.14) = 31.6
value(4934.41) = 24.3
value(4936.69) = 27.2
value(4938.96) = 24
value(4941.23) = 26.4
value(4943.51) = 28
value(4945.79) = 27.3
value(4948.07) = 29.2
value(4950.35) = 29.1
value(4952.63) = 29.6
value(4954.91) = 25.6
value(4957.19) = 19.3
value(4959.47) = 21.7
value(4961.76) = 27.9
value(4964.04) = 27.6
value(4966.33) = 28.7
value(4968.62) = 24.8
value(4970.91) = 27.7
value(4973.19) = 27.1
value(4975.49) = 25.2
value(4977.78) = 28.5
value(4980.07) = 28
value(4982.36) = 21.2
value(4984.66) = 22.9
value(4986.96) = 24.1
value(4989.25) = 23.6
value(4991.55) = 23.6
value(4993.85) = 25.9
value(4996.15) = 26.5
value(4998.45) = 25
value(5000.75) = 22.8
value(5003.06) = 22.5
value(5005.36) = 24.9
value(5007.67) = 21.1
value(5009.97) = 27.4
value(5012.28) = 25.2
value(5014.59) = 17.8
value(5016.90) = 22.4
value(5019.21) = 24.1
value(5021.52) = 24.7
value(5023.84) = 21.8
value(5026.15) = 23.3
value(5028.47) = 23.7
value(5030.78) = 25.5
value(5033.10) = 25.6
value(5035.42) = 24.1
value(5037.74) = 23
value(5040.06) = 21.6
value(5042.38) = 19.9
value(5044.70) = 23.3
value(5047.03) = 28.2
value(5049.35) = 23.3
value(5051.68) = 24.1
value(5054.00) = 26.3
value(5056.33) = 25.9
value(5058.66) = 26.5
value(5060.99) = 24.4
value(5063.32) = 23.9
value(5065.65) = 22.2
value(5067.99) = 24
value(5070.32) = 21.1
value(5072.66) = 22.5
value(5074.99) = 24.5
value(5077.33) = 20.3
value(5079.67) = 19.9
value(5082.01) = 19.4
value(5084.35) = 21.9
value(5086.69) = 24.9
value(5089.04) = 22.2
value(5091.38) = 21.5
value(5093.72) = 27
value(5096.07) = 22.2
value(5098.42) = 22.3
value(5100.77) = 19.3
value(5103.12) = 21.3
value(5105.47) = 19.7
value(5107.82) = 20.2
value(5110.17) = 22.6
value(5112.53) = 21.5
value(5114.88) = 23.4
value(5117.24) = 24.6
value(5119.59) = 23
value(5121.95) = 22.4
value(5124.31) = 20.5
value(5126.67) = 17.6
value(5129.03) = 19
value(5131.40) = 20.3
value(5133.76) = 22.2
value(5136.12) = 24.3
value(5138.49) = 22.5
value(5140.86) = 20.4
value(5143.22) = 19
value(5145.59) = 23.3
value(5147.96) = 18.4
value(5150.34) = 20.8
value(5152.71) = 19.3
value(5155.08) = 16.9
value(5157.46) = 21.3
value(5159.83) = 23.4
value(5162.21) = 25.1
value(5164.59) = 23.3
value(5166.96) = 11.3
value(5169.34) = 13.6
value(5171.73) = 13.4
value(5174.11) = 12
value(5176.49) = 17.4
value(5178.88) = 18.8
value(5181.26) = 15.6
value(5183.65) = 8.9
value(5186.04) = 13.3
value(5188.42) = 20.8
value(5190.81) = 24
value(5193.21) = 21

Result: 0.86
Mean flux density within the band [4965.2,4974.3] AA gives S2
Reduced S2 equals 27.1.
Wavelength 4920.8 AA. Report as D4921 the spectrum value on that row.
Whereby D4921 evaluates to 16.1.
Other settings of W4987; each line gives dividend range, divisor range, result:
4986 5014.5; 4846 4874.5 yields 0.92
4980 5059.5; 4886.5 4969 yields 0.90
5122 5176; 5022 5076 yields 0.82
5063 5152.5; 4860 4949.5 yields 0.82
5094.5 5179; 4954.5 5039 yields 0.83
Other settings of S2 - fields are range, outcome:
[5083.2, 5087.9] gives 23.4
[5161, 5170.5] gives 18.4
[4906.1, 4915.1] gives 27.9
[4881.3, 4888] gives 24.7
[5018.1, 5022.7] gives 24.4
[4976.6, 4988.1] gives 24.9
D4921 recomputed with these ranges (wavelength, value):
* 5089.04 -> 22.2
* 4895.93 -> 29.4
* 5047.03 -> 28.2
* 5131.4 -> 20.3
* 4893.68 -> 27.2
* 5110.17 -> 22.6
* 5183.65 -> 8.9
